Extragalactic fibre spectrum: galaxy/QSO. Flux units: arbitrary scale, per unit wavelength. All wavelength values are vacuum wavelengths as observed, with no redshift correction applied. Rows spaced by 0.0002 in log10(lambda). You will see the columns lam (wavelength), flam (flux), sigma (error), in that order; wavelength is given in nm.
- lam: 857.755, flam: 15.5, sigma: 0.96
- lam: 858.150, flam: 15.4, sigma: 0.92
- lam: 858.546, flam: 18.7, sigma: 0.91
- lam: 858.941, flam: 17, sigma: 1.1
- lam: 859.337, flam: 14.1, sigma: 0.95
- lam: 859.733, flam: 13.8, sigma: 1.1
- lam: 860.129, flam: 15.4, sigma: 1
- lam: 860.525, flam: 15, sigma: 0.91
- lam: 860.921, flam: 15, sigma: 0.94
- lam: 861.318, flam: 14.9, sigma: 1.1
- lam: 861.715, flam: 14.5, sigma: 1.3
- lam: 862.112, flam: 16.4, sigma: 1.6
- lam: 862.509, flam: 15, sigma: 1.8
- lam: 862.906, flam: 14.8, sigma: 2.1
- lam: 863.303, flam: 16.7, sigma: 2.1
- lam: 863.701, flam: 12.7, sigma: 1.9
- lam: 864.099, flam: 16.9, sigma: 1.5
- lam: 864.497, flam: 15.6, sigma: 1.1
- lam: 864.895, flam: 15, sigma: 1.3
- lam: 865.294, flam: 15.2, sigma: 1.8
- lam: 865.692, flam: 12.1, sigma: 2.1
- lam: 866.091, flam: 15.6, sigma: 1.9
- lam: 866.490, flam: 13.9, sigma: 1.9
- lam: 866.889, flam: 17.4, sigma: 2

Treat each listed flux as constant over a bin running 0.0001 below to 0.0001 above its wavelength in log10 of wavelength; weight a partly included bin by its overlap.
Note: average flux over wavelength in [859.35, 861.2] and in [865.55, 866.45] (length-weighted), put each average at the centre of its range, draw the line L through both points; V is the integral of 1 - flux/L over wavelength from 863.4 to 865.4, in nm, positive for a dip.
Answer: -0.14 nm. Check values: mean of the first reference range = 14.7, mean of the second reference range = 14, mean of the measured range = 15.2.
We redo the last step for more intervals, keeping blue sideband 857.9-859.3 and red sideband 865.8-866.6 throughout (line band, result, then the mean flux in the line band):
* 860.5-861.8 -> 0.09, 14.9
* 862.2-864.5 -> 0.00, 15.3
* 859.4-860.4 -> 0.11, 14.6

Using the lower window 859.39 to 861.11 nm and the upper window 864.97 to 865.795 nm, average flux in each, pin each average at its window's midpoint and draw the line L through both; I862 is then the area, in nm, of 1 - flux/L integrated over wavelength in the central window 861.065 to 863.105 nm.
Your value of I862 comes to -0.09 nm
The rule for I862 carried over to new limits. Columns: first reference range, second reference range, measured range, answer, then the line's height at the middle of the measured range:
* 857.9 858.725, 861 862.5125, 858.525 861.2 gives 0.13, 16.1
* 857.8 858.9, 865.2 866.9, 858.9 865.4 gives 0.22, 15.7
